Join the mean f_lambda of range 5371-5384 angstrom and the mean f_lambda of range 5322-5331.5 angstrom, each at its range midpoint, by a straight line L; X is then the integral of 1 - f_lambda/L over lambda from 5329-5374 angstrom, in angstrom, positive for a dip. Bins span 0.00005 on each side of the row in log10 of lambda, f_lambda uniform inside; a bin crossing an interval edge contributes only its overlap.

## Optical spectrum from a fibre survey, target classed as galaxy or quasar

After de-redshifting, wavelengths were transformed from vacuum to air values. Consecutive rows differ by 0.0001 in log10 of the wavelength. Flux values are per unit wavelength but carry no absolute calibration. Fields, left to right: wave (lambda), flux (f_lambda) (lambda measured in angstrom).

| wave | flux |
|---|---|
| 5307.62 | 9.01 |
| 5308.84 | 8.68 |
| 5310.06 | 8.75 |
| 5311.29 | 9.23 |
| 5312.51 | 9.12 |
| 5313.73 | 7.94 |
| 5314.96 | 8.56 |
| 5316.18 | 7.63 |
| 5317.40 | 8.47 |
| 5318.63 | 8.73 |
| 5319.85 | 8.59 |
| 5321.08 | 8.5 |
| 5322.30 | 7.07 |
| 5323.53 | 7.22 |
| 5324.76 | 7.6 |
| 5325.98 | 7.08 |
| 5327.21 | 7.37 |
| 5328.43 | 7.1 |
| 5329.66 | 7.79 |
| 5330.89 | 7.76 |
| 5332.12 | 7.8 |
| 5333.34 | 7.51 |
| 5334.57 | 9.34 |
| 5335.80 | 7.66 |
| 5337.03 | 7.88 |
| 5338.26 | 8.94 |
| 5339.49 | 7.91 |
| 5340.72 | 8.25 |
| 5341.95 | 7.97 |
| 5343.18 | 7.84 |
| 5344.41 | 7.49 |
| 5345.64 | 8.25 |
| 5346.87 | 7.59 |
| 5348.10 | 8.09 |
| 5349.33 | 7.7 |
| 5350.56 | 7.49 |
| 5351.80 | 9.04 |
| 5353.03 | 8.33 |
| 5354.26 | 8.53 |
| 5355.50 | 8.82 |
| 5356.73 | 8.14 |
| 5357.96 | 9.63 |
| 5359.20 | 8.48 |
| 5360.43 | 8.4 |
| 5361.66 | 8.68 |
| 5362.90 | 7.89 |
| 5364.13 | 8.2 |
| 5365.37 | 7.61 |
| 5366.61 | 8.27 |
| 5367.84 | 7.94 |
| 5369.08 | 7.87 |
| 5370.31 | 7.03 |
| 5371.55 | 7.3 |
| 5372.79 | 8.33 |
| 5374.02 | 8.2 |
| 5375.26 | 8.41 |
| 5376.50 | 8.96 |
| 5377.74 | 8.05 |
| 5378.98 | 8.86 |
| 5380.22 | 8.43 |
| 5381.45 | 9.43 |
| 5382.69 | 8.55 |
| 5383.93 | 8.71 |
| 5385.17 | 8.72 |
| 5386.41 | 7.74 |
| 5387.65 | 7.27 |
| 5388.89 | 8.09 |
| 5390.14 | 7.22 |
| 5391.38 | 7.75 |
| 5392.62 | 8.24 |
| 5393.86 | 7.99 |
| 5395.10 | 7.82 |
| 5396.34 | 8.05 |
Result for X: -1.1 angstrom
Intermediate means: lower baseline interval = 7.38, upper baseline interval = 8.47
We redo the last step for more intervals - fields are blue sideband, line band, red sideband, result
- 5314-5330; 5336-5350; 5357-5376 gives 0.0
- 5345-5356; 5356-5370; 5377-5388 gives 0.1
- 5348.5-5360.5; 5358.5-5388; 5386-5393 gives -0.7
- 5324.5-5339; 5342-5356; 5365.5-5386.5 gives -0.2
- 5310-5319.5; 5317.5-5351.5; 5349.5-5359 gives 2.5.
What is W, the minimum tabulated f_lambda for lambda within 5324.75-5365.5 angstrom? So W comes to 7.08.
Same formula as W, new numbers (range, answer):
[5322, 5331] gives 7.07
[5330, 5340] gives 7.51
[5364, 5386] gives 7.03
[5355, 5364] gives 7.89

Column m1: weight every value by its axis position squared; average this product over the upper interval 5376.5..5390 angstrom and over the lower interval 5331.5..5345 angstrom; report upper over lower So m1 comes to 1.06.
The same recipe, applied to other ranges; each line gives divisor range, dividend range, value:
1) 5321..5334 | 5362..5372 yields 1.06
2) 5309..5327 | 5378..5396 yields 1.03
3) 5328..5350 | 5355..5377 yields 1.05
